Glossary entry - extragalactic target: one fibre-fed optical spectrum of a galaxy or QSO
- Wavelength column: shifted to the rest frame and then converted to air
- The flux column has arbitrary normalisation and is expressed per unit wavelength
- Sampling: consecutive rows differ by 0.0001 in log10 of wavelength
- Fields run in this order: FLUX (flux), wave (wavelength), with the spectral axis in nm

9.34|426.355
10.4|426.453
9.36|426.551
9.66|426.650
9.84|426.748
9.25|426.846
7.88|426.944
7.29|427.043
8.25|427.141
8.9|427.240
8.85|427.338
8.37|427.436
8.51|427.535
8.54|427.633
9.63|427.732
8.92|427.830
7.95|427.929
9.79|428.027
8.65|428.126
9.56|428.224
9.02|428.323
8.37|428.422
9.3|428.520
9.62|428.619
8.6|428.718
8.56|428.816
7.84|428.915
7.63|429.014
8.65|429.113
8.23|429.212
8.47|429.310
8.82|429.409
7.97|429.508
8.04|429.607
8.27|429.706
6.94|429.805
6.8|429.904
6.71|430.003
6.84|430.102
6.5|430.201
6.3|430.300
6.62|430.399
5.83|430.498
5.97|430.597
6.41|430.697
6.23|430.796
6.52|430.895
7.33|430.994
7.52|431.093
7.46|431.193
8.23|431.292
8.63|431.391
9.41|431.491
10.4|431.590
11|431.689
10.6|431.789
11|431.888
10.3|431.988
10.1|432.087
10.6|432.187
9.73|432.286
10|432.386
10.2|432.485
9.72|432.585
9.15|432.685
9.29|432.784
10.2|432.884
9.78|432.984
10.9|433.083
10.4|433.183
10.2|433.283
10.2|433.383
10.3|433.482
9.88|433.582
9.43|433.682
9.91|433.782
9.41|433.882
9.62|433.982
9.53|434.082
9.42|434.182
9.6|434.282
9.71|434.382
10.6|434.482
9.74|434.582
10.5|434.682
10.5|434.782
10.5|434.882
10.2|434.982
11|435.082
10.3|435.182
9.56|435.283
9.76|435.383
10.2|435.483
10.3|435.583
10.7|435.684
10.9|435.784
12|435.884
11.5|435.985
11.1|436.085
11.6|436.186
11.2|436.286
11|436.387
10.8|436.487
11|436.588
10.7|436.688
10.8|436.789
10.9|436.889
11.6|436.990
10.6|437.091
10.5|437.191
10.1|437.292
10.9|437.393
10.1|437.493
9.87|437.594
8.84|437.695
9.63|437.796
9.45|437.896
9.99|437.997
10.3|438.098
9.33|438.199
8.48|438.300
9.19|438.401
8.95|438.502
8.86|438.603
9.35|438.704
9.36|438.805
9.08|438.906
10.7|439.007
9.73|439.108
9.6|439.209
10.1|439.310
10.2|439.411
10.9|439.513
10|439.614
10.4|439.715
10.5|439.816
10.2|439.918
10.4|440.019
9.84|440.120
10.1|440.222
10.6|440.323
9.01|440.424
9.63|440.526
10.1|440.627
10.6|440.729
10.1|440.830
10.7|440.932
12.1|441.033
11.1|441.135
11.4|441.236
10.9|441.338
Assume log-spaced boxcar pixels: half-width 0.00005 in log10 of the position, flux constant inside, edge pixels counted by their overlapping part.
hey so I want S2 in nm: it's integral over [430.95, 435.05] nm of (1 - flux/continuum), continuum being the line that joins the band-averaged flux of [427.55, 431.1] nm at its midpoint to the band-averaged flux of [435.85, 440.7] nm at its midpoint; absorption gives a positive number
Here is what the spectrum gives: -0.45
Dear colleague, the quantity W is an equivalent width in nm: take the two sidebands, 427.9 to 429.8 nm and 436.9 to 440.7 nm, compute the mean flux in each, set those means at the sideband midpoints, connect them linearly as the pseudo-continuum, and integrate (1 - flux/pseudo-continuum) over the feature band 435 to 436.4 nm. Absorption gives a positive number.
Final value -0.19 nm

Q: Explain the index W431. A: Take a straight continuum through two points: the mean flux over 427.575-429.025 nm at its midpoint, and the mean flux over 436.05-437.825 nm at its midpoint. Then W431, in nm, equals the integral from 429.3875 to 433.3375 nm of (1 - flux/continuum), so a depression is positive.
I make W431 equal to 0.38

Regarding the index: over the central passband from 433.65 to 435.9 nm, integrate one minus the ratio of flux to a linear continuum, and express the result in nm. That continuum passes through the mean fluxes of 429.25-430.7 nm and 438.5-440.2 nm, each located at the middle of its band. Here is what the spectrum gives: -0.41 nm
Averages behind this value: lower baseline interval 7.13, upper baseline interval 9.92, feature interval 10.1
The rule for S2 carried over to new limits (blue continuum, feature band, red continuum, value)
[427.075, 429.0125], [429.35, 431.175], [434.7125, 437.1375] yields 0.45 nm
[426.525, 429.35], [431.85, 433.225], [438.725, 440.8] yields -0.13 nm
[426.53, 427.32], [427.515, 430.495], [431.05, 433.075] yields 0.32 nm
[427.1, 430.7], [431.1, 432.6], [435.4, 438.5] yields -0.14 nm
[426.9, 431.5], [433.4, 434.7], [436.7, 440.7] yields -0.12 nm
